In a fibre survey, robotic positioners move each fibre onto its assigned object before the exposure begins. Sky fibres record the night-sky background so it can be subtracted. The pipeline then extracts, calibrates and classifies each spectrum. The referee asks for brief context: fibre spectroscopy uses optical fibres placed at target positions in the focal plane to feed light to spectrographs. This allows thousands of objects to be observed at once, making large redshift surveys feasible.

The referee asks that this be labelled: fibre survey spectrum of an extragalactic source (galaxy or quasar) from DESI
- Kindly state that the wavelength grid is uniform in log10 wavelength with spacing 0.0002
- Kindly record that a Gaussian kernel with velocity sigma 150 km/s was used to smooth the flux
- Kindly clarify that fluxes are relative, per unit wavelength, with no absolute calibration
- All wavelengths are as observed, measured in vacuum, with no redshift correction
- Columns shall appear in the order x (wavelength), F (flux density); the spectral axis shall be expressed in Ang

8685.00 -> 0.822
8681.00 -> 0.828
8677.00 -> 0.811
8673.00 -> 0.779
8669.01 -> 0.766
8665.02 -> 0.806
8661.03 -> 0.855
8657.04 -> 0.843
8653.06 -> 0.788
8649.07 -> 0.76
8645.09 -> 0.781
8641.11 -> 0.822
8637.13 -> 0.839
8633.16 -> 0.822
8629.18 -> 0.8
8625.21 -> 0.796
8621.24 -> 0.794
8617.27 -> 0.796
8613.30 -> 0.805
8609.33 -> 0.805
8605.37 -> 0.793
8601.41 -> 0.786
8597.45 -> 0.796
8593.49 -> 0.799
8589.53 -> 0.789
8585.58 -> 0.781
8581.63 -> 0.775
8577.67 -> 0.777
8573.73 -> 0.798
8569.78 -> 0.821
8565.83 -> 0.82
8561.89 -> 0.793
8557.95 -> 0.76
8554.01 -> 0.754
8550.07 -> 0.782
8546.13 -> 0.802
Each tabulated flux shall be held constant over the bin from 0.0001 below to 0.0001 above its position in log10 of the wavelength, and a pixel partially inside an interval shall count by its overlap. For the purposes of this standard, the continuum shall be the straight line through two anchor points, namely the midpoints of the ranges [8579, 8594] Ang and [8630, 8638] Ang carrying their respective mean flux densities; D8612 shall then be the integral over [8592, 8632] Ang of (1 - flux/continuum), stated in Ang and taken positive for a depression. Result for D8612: 0.4 Ang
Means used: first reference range 0.784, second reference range 0.825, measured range 0.797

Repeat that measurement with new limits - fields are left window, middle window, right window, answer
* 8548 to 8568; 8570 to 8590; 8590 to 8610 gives 0.0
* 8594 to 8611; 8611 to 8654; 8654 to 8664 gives 0.9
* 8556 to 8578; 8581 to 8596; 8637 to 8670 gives 0.2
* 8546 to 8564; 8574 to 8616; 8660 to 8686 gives -0.2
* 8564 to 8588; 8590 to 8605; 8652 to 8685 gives 0.1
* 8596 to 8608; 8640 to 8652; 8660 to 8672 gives 0.2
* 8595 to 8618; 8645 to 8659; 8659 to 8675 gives 0.1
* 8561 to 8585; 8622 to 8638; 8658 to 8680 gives -0.2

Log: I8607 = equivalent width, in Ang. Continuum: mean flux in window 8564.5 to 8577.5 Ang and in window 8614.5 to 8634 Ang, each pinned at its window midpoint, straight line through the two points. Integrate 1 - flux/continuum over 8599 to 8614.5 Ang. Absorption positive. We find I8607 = 0.1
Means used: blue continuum 0.808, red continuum 0.8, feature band 0.797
